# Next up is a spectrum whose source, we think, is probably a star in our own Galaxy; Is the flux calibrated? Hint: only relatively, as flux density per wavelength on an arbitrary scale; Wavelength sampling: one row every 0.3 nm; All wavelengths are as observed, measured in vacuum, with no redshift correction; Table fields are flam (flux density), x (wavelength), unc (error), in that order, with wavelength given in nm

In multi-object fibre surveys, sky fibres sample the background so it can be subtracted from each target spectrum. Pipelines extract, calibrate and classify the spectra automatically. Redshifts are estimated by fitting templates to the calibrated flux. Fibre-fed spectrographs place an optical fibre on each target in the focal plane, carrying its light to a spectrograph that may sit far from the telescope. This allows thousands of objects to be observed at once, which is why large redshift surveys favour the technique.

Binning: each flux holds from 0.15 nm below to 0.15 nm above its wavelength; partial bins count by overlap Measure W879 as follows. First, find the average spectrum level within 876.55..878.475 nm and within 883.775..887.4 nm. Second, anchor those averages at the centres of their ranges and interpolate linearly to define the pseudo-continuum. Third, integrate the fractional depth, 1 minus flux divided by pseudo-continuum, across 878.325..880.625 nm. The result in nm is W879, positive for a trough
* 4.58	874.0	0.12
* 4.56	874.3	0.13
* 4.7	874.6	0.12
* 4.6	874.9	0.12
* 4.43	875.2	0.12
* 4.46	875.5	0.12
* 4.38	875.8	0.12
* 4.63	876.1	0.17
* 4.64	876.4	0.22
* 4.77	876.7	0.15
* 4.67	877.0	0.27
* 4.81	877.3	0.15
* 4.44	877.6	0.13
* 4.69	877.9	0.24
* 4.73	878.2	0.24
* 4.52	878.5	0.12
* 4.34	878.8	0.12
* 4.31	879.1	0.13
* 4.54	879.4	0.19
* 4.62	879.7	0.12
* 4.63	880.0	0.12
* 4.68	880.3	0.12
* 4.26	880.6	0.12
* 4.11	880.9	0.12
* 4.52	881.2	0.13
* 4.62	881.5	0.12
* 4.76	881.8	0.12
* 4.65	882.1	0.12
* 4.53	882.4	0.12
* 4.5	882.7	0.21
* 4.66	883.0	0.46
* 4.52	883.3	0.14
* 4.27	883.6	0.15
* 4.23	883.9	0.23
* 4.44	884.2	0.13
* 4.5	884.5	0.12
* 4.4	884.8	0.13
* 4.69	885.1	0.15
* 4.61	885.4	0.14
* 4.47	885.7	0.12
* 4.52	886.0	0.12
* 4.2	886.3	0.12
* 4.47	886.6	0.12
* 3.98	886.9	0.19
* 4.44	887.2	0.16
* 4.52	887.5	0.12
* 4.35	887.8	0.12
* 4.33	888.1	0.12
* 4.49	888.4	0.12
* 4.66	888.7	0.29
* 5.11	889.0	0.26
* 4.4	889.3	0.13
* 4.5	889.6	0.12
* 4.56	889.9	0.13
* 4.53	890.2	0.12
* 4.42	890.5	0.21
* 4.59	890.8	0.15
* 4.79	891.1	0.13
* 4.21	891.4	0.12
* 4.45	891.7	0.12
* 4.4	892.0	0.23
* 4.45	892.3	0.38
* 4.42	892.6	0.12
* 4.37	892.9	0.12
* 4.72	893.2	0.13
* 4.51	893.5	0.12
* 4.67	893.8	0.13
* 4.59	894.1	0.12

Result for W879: 0.05 nm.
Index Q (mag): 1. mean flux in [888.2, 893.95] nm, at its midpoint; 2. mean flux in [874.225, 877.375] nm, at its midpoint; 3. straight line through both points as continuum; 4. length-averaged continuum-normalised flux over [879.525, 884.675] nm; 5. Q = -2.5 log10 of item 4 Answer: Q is 0.02 mag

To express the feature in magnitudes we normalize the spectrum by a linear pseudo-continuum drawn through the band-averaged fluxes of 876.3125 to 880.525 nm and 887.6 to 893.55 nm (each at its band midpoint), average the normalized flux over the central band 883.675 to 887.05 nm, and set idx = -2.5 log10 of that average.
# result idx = 0.034 mag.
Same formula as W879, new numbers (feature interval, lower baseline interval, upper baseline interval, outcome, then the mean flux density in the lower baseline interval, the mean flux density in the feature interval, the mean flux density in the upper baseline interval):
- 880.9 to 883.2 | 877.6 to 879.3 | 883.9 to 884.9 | -0.06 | 4.51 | 4.57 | 4.42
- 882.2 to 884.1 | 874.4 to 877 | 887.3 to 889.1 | 0.05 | 4.58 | 4.46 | 4.56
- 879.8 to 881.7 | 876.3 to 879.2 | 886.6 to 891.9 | 0.04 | 4.6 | 4.48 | 4.49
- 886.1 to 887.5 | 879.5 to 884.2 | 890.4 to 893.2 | 0.06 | 4.5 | 4.31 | 4.47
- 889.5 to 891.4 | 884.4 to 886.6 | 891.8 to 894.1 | -0.02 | 4.48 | 4.54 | 4.51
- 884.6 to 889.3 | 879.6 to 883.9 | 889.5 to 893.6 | 0.02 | 4.51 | 4.48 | 4.49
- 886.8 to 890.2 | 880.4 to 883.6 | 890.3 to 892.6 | -0.01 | 4.5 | 4.49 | 4.47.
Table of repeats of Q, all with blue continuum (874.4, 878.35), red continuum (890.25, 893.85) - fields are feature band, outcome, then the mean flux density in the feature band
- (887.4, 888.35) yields 0.030 mag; 4.4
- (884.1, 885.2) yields 0.012 mag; 4.5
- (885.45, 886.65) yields 0.027 mag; 4.43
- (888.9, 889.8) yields -0.029 mag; 4.64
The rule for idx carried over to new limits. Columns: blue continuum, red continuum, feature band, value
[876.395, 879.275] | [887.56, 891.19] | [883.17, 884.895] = 0.044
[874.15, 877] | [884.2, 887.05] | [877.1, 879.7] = -0.004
